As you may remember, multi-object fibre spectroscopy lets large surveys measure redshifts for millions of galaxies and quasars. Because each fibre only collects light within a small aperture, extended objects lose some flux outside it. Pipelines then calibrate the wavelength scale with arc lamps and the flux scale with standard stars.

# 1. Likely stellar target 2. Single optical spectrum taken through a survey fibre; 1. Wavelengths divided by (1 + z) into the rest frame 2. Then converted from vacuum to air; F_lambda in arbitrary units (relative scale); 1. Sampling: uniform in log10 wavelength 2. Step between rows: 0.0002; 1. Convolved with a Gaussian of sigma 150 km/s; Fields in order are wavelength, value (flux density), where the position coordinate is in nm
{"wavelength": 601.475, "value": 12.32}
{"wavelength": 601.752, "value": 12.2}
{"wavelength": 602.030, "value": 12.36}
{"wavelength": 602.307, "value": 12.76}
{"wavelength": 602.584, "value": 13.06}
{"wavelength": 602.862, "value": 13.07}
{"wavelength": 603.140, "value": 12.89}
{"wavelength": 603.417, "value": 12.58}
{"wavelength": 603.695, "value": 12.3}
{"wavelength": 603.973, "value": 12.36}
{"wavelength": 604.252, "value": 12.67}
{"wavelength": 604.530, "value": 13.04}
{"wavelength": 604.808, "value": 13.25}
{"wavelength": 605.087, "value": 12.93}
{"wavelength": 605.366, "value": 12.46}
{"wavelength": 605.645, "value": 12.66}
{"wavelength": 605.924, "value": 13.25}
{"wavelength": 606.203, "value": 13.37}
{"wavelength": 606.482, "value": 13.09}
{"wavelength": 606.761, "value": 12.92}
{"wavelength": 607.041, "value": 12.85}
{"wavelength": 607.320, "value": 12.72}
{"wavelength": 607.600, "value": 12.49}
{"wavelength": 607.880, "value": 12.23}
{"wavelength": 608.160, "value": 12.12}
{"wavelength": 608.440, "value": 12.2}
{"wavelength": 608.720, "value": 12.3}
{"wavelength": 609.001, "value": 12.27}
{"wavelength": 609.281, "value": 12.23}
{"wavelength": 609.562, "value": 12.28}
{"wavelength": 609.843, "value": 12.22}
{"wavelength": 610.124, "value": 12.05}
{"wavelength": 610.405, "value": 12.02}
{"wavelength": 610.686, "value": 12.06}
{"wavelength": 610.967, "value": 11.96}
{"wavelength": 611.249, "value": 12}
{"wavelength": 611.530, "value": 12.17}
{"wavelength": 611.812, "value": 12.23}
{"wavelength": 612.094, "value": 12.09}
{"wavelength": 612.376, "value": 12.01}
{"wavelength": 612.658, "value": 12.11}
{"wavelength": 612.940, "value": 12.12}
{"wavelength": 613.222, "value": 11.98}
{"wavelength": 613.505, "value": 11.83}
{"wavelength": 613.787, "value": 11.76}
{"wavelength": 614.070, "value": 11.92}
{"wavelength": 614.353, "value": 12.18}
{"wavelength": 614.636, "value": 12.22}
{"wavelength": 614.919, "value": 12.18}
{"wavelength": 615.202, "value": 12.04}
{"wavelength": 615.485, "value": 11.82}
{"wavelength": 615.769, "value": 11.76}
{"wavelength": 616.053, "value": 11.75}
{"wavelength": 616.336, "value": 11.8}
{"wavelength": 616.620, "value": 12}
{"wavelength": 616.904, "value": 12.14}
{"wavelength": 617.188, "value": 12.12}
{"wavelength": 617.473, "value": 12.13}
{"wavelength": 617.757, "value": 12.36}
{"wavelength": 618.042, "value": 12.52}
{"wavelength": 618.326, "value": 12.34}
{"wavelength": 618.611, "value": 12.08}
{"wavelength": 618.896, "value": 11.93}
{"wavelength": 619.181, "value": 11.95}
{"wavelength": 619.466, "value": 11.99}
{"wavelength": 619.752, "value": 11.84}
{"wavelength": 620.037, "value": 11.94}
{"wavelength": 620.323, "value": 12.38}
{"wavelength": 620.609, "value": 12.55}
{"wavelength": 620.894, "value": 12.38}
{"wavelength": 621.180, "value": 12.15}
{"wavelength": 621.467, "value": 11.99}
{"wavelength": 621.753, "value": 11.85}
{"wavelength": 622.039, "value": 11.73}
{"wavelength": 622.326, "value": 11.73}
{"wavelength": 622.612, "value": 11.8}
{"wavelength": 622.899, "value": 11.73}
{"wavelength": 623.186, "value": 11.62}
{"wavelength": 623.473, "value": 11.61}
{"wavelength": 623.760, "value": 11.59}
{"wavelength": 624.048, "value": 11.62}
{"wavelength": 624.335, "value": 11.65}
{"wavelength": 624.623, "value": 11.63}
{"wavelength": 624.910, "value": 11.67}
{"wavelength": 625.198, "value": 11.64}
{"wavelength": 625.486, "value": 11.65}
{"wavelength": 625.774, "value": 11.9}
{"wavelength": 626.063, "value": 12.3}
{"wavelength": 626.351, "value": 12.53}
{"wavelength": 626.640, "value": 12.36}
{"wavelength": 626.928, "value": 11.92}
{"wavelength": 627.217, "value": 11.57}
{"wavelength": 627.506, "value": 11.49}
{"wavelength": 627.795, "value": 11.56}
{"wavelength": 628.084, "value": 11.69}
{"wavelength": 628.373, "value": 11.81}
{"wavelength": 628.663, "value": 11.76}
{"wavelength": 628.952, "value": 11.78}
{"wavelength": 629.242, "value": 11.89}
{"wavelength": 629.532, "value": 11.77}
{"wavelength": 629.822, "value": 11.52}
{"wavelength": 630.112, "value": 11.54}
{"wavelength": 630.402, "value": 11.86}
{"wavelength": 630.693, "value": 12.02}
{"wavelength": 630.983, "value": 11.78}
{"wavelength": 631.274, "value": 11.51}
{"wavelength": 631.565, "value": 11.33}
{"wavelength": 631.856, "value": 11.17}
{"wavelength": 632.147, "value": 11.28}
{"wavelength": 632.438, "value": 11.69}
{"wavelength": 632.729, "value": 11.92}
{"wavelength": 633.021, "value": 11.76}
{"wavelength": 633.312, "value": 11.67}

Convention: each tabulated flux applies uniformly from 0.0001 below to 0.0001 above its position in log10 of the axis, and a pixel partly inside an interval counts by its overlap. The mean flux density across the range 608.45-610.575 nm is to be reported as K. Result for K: 12.2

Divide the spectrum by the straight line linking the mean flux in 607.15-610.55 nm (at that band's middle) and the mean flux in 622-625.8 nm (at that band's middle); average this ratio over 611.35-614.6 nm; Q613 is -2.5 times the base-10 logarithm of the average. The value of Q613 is 0.01 mag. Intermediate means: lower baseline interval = 12.3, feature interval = 12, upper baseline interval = 11.7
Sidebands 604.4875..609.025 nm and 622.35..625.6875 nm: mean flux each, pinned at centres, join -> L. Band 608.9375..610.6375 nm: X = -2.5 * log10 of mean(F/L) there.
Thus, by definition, 0.03 mag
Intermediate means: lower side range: 12.7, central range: 12.2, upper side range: 11.7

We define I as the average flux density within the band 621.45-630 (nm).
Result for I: 11.8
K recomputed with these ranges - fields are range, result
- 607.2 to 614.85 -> 12.1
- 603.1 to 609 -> 12.7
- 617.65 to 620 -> 12.1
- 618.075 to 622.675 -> 12.1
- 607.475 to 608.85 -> 12.3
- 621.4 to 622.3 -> 11.8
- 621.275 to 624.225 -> 11.7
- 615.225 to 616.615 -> 11.8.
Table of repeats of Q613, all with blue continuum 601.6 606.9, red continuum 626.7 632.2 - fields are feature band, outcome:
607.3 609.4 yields 0.03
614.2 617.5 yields 0.02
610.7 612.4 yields 0.03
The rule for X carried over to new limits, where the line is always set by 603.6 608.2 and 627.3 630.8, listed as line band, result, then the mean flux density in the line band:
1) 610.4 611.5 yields 0.04 mag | 12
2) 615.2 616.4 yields 0.05 mag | 11.8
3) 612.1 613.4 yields 0.04 mag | 12.1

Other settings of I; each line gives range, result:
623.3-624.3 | 11.6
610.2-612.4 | 12.1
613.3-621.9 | 12.1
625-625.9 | 11.7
